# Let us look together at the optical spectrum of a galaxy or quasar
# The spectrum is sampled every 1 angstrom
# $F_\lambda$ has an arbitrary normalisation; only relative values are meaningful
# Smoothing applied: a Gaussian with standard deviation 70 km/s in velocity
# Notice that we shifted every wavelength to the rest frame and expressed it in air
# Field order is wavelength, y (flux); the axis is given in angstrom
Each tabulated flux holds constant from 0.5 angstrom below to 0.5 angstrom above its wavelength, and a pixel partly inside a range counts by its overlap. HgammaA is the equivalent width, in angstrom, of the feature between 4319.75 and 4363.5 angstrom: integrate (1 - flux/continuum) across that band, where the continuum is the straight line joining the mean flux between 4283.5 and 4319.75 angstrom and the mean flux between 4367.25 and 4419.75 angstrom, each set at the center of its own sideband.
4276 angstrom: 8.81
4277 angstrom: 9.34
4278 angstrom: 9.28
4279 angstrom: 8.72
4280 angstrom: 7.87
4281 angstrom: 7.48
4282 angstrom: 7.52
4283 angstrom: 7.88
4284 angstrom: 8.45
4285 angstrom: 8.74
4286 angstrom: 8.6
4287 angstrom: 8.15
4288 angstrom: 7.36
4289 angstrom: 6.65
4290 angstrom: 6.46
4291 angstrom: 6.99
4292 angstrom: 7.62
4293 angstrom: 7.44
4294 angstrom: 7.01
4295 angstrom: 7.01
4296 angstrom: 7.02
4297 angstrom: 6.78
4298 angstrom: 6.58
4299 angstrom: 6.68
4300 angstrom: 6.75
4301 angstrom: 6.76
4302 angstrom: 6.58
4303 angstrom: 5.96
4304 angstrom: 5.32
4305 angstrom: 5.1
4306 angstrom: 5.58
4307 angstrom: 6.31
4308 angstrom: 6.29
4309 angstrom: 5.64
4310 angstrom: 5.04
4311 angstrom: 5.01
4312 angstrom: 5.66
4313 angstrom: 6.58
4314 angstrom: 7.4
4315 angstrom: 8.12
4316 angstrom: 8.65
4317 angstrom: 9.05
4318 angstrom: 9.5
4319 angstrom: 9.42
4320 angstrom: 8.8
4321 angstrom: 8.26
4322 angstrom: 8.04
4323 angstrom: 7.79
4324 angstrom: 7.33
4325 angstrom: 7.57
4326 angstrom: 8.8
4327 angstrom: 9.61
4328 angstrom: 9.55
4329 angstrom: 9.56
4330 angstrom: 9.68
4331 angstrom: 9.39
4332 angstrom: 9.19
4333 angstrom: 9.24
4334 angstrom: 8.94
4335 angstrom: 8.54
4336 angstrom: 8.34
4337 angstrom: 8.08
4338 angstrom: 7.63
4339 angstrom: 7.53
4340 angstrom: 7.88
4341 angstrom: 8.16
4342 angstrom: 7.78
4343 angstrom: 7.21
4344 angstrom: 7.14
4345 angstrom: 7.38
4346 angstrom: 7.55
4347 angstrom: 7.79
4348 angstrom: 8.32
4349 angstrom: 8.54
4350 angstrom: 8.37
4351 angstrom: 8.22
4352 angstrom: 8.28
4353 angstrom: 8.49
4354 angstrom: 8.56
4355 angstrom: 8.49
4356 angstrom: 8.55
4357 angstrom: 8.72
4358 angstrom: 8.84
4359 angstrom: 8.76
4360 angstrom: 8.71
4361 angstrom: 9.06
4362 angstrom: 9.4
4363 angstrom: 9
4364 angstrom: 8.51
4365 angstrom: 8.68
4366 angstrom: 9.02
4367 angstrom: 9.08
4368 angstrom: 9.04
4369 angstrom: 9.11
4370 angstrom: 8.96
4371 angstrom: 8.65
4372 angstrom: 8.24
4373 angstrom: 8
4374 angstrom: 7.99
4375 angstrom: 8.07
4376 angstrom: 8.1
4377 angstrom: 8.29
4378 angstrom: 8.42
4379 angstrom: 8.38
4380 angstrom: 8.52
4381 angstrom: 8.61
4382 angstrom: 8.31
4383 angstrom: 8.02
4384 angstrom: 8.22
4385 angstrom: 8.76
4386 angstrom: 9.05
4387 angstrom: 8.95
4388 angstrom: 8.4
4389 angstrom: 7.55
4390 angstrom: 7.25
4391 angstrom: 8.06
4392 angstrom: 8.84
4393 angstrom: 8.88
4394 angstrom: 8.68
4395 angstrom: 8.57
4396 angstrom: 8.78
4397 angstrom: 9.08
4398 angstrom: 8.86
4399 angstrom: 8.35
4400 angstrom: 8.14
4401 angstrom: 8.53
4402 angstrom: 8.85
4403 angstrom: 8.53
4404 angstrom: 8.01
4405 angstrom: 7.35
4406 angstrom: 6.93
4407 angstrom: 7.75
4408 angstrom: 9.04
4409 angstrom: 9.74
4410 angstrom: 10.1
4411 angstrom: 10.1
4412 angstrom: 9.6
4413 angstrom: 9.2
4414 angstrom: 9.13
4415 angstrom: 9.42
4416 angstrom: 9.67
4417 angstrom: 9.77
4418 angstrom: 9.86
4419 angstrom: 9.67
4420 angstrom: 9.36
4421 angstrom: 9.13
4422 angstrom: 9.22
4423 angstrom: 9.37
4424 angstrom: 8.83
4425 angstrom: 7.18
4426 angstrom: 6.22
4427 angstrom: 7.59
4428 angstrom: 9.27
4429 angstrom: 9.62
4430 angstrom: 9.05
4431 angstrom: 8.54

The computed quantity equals -3.97 angstrom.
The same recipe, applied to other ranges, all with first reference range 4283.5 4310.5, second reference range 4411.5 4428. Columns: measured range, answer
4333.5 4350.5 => -0.85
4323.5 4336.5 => -2.72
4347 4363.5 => -1.70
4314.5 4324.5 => -1.85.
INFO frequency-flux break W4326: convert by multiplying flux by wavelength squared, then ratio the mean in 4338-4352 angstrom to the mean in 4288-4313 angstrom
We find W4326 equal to 1.3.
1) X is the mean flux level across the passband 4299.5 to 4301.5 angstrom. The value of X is 6.75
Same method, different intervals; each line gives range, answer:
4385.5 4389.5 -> 8.49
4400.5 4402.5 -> 8.69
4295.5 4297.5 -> 6.9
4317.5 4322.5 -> 8.8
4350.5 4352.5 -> 8.25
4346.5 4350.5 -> 8.25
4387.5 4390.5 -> 7.73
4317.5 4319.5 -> 9.46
